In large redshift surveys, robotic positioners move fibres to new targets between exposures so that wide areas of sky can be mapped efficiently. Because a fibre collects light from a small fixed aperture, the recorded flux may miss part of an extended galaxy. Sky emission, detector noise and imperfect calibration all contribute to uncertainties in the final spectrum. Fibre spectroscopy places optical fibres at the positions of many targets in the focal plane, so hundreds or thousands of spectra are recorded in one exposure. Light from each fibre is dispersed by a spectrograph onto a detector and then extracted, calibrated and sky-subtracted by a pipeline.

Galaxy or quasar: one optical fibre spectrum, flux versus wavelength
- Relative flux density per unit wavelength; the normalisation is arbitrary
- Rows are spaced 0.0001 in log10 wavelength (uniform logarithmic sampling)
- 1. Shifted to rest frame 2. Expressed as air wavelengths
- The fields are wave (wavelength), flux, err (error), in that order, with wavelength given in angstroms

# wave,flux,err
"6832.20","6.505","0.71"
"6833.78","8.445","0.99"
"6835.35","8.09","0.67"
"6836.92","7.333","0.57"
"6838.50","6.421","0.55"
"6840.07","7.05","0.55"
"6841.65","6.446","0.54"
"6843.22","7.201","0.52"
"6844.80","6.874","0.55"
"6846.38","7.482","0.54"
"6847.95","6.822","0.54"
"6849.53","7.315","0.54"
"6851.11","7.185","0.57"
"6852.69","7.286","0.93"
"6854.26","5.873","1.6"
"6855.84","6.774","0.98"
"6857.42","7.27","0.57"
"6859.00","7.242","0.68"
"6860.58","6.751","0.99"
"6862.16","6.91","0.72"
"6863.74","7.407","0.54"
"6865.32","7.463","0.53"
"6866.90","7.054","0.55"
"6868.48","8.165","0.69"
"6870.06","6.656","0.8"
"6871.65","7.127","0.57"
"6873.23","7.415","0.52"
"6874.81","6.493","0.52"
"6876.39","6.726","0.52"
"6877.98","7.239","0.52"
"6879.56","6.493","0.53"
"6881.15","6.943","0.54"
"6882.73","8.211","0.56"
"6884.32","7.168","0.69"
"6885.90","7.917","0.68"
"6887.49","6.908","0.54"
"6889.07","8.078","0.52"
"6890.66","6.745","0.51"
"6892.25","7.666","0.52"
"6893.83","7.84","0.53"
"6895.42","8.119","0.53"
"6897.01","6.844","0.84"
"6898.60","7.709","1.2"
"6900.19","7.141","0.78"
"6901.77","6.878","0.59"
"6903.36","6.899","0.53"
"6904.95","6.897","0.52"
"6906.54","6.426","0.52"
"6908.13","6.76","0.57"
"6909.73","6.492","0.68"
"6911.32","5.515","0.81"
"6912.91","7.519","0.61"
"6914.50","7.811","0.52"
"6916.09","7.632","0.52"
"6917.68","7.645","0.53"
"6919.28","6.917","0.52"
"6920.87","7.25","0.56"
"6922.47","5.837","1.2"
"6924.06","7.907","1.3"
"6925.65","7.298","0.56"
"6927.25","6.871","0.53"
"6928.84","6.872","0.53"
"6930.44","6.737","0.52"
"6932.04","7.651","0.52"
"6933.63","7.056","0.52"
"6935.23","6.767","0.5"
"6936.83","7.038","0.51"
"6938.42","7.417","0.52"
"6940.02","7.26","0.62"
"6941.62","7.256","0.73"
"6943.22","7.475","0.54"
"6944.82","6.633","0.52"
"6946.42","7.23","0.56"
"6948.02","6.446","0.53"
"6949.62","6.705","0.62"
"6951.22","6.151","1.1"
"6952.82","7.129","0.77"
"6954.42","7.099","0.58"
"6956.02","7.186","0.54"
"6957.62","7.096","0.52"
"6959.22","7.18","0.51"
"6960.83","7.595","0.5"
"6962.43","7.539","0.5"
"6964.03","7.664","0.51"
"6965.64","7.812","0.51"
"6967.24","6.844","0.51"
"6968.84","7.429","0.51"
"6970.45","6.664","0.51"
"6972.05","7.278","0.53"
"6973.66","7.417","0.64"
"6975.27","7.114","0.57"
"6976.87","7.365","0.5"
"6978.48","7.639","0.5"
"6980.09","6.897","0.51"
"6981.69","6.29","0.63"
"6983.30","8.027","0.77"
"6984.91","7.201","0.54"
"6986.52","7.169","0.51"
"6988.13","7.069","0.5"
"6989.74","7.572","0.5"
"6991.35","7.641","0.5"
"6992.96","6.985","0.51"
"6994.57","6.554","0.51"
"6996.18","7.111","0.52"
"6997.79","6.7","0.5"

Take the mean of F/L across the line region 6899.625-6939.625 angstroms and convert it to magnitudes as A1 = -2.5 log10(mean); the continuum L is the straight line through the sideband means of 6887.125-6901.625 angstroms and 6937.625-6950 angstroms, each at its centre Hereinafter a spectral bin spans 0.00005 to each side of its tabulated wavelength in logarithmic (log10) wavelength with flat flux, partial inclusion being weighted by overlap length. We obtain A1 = 0.04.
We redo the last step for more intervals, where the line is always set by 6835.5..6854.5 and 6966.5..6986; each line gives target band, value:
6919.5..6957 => 0.02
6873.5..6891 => -0.02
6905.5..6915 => 0.06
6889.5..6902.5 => -0.05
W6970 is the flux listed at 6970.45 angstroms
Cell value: 6.664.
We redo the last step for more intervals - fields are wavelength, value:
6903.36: 6.899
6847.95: 6.822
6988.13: 7.069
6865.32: 7.463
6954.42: 7.099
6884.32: 7.168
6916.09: 7.632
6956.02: 7.186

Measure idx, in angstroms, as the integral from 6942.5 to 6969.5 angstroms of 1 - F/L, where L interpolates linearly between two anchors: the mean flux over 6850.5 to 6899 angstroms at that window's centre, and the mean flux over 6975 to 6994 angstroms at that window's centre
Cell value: 0.4 angstroms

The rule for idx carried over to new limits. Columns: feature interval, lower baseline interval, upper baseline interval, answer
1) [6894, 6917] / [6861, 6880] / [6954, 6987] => 0.28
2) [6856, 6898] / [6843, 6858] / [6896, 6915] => -1.85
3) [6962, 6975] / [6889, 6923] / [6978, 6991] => -0.19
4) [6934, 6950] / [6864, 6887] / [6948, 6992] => 0.38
